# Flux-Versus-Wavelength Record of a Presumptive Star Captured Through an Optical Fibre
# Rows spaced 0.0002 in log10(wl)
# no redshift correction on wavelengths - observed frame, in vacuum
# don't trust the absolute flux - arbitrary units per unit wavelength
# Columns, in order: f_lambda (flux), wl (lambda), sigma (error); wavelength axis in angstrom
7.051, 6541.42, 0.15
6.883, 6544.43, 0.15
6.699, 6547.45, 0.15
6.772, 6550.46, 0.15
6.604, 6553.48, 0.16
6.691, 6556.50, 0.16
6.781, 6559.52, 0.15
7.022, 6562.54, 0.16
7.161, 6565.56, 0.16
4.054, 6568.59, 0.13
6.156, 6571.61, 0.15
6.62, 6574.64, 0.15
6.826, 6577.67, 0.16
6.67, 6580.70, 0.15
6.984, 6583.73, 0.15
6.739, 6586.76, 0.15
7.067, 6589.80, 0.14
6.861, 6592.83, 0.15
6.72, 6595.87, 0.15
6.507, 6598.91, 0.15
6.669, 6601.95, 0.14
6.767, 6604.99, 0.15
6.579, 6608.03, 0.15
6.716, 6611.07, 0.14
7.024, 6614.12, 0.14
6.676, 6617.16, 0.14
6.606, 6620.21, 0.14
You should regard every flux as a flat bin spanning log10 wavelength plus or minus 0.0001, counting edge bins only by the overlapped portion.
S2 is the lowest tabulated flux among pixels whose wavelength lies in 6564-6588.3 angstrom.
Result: 4.054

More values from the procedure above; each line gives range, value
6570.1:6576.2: 6.156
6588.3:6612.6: 6.507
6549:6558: 6.604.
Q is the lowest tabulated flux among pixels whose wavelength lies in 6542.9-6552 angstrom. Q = 6.699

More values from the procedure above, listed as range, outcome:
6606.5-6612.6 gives 6.579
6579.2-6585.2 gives 6.67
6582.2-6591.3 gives 6.739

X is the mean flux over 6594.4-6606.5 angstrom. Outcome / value 6.66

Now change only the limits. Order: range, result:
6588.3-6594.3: 6.97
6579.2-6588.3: 6.8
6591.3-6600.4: 6.7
